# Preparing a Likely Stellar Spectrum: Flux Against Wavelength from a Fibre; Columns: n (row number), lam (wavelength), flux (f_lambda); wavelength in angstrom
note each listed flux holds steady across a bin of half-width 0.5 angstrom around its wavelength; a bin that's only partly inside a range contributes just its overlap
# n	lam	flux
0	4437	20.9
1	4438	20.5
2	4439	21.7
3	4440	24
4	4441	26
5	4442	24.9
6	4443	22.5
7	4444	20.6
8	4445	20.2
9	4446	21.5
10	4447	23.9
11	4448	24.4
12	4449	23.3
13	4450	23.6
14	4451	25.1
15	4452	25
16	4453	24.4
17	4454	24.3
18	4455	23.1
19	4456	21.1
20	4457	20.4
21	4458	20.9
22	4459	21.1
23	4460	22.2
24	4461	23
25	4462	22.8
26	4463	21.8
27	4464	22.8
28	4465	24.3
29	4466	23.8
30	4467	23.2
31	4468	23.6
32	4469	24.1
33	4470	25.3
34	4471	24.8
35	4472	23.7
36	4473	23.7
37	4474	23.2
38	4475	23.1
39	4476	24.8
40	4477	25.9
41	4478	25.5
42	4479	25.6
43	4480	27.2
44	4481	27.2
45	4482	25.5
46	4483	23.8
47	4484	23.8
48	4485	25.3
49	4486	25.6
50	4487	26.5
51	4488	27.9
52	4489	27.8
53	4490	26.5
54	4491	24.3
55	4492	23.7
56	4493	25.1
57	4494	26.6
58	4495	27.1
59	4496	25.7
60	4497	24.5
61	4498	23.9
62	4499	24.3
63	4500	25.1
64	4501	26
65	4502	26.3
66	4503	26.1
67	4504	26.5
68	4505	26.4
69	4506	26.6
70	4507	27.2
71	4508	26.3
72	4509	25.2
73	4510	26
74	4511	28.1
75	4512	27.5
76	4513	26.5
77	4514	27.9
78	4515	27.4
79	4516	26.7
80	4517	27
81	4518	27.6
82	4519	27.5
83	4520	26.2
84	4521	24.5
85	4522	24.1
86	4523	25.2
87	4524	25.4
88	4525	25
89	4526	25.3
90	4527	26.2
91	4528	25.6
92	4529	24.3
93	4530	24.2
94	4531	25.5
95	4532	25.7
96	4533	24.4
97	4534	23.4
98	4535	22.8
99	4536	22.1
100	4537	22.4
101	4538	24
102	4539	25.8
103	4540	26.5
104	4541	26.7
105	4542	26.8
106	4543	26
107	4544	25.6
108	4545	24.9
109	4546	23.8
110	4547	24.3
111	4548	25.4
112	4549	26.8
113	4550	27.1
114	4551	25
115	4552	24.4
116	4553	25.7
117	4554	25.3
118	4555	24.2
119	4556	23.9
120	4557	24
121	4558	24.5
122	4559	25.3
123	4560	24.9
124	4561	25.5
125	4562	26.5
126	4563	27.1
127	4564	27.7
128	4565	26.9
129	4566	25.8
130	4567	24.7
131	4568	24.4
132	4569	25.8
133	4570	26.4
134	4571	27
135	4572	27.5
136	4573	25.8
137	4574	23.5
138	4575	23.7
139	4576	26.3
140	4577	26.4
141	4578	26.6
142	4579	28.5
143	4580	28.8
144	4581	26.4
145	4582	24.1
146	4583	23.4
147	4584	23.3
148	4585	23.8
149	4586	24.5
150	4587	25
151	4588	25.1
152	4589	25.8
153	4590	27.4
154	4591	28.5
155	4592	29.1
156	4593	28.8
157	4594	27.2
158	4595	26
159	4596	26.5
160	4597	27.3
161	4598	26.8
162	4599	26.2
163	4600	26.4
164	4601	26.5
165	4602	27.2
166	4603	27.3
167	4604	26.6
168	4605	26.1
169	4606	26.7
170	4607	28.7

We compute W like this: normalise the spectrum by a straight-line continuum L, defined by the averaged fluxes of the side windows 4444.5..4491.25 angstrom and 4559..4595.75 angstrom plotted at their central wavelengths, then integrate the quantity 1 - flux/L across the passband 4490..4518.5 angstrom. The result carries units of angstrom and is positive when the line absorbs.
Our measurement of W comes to -1.6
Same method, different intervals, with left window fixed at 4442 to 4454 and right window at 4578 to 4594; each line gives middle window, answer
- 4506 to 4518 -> -1.11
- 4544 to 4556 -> 0.14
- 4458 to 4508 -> -1.81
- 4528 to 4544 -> 0.24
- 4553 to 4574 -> 0.10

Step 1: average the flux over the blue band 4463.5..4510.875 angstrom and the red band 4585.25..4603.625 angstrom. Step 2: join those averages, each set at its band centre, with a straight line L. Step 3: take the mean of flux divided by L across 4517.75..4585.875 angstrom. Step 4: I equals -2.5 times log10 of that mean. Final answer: 0.03 mag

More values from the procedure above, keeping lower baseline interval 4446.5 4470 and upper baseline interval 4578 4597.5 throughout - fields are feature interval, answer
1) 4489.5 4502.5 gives -0.05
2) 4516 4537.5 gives -0.01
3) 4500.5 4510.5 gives -0.08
